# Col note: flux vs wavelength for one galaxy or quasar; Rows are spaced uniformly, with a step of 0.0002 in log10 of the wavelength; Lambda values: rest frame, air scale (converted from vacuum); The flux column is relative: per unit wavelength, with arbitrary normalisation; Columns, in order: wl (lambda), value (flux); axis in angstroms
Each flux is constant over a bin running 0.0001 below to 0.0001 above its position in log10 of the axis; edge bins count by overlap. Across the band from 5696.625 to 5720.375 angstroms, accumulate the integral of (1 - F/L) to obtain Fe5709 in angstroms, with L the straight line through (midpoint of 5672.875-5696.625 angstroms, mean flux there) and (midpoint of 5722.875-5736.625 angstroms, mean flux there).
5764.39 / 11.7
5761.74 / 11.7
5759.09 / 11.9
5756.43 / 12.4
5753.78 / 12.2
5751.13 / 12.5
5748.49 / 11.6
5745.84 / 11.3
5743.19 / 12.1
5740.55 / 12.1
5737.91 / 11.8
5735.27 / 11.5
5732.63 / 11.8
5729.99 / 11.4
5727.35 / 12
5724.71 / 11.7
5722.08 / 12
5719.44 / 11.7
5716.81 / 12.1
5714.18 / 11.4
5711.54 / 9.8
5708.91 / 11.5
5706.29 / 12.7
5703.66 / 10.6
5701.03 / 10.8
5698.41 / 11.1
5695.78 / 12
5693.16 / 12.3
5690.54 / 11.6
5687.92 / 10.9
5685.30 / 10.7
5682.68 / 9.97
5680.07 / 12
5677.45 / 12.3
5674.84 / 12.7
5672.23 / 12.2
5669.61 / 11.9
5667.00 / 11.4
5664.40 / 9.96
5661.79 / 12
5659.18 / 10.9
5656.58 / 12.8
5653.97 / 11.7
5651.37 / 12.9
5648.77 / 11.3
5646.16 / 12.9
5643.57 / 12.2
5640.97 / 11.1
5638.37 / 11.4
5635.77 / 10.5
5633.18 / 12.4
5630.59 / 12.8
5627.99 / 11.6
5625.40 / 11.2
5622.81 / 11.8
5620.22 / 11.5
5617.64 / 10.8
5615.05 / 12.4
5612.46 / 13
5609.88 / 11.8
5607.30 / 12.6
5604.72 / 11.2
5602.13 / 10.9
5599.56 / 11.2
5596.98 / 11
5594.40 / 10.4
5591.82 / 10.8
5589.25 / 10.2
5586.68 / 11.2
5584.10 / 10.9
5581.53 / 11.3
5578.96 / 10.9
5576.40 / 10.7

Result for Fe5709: 0.7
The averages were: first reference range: 11.6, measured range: 11.3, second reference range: 11.7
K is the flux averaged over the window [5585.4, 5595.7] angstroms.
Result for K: 10.7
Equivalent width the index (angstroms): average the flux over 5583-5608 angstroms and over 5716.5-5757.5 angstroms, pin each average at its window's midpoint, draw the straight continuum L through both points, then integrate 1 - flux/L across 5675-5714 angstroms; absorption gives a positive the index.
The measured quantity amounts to 0.9 angstroms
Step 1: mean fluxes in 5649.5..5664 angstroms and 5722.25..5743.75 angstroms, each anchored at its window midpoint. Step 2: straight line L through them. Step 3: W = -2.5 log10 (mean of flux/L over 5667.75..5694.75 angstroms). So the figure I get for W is 0.020 mag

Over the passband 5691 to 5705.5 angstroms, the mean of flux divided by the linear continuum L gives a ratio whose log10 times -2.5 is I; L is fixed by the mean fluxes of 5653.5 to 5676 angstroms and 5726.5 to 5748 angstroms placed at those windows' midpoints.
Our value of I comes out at 0.03 mag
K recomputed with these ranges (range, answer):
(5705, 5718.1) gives 11.5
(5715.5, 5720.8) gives 11.9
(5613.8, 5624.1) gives 11.6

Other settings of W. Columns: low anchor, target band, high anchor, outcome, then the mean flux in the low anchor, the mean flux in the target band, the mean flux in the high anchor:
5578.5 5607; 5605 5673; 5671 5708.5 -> -0.05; 11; 11.8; 11.6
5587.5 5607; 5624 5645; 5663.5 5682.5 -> -0.03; 10.9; 11.7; 11.7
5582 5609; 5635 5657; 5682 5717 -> -0.07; 11.1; 11.9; 11.2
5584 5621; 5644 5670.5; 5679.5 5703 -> -0.05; 11.3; 11.8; 11.2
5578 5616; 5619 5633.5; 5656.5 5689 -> -0.04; 11.3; 11.8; 11.5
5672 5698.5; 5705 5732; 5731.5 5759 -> 0.01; 11.6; 11.6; 11.9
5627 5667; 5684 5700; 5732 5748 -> 0.03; 11.8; 11.4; 11.8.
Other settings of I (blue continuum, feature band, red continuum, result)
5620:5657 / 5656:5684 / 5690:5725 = 0.008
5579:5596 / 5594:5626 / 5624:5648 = -0.029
